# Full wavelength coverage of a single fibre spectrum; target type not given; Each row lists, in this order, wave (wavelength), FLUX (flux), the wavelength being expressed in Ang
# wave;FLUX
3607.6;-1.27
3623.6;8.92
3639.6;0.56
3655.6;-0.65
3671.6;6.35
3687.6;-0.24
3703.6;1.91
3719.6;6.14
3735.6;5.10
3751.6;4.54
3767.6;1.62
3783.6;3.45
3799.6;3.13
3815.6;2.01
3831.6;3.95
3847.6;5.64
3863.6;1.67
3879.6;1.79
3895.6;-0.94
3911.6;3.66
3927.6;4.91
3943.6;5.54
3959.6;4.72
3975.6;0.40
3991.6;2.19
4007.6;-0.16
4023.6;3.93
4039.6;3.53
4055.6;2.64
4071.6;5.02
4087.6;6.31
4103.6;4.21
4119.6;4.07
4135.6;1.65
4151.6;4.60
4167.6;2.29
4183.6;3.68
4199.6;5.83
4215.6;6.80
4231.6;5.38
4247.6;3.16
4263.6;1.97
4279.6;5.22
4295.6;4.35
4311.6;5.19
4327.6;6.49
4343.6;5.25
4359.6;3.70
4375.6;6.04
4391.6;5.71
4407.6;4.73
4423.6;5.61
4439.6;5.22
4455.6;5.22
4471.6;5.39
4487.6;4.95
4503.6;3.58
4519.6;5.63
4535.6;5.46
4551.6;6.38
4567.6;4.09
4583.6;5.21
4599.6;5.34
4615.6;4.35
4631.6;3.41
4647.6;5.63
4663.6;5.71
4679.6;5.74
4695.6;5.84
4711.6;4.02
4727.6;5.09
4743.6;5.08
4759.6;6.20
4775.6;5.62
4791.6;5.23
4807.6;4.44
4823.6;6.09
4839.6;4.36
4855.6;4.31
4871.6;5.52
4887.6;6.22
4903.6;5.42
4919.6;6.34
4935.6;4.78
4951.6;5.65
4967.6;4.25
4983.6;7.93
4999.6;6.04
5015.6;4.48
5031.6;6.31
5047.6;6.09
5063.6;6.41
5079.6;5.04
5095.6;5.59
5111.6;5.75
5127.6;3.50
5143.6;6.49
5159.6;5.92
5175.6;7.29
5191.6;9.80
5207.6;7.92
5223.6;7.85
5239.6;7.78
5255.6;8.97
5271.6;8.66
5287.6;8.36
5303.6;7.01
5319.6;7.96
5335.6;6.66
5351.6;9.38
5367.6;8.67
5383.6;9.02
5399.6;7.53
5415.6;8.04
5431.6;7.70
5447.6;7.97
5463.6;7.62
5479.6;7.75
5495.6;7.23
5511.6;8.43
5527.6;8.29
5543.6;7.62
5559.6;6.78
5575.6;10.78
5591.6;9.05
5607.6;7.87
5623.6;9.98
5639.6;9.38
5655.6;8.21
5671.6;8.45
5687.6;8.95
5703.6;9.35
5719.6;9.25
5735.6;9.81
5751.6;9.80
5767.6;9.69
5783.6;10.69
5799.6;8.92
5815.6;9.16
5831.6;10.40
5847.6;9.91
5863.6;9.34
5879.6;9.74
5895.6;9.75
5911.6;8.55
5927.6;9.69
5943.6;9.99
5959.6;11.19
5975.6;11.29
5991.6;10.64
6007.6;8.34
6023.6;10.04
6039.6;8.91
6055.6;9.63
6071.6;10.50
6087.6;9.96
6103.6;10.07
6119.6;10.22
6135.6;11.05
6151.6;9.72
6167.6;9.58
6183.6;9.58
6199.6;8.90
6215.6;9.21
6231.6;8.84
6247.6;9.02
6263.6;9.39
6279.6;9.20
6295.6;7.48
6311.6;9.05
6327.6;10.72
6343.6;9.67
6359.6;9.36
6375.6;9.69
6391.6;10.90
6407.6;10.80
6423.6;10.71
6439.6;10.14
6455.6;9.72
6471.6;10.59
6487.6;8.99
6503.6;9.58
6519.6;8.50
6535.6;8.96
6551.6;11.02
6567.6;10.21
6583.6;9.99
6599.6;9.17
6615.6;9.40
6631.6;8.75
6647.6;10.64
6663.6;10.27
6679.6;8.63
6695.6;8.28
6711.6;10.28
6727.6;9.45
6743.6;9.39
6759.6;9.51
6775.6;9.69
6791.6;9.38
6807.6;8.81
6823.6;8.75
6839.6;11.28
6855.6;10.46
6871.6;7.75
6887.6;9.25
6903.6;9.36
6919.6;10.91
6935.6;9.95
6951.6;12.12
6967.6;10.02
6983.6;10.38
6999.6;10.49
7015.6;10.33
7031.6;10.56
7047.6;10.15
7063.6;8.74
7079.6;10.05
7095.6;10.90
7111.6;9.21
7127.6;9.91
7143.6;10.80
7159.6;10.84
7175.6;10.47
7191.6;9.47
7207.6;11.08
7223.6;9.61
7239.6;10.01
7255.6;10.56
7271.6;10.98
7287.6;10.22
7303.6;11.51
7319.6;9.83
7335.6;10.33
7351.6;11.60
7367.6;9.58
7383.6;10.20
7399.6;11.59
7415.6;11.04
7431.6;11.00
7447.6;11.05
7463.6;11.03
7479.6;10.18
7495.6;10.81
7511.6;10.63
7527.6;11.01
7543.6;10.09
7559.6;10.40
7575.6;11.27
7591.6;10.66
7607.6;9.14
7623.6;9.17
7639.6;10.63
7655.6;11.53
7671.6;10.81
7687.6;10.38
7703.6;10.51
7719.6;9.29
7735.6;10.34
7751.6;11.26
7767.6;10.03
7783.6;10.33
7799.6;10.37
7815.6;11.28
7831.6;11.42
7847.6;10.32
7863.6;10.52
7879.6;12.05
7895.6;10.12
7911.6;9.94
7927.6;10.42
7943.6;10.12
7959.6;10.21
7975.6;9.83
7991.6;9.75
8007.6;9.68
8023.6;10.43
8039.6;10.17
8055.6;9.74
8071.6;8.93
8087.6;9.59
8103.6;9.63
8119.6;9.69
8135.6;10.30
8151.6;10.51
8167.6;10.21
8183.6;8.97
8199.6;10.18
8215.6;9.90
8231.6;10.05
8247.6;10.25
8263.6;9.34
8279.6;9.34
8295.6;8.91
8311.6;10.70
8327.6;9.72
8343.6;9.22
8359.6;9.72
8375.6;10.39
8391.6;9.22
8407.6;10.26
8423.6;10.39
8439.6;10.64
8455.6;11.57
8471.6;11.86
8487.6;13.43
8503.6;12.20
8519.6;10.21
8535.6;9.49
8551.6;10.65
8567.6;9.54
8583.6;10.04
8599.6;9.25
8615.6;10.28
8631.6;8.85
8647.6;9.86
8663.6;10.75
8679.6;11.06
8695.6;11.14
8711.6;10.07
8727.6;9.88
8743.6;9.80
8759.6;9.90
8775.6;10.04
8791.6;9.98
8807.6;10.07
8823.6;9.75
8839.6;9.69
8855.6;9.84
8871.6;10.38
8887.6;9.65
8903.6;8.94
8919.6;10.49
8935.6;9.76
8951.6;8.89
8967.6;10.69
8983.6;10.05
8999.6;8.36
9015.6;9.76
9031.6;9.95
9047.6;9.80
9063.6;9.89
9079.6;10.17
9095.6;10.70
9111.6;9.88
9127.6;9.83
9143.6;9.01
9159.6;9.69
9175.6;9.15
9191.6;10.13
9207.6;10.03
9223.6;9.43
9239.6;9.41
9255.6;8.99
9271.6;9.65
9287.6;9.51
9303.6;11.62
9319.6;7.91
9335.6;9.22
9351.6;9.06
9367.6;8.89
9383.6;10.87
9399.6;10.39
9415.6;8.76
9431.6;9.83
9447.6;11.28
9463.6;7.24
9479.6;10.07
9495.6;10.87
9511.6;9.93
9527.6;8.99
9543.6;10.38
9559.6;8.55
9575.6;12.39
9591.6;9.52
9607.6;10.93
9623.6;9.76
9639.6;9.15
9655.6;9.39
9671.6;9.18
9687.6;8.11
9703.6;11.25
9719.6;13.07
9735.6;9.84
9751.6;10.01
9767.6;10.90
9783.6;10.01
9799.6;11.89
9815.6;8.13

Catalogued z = 0.29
